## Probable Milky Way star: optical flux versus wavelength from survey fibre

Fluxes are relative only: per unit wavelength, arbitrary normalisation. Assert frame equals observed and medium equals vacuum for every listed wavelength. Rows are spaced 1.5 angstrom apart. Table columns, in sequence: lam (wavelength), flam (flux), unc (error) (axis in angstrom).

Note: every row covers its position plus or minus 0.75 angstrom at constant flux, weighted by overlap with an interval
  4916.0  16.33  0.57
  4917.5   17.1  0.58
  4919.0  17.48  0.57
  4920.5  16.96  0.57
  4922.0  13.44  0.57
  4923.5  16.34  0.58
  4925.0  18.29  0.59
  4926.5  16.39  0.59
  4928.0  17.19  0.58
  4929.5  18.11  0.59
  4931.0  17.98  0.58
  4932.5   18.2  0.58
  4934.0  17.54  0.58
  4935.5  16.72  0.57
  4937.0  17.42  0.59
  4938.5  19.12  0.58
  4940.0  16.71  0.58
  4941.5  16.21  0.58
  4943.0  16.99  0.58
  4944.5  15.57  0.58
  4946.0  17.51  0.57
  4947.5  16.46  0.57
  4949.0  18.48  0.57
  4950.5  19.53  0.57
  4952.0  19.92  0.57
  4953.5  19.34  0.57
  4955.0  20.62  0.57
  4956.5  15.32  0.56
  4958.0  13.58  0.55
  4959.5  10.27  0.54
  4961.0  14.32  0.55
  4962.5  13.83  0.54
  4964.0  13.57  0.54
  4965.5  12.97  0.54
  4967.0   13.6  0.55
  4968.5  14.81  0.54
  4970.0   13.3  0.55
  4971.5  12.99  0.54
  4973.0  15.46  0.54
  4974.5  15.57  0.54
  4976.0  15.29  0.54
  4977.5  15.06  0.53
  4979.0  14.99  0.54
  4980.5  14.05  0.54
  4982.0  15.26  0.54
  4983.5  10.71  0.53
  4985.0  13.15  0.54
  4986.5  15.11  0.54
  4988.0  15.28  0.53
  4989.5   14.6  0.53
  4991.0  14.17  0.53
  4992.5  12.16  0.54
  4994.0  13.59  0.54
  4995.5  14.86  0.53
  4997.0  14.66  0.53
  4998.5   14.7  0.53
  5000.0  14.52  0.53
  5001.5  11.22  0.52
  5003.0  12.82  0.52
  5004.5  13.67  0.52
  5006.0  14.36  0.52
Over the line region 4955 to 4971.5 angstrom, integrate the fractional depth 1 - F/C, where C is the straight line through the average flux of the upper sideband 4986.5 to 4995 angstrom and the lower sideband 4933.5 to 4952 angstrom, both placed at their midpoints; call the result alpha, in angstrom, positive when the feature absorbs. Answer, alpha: 2.2 angstrom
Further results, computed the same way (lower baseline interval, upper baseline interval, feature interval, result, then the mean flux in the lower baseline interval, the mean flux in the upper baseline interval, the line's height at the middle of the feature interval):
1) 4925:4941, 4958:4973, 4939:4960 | -2.12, 17.6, 13.4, 15.5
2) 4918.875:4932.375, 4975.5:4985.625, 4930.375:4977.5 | -1.82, 16.9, 14.1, 15.5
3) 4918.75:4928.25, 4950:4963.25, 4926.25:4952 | -1.78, 16.5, 16.2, 16.4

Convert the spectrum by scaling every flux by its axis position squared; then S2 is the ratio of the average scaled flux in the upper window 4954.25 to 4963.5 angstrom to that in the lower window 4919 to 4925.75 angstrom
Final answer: 0.91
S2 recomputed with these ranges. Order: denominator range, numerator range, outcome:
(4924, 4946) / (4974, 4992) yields 0.85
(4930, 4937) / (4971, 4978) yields 0.86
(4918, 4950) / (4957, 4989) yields 0.83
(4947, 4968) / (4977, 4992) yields 0.91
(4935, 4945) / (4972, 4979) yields 0.91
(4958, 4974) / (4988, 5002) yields 1.04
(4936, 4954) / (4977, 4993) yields 0.81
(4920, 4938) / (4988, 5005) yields 0.83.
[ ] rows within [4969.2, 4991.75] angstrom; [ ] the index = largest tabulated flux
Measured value 15.57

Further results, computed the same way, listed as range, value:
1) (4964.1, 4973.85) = 15.46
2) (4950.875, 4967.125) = 20.62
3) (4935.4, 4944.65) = 19.12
